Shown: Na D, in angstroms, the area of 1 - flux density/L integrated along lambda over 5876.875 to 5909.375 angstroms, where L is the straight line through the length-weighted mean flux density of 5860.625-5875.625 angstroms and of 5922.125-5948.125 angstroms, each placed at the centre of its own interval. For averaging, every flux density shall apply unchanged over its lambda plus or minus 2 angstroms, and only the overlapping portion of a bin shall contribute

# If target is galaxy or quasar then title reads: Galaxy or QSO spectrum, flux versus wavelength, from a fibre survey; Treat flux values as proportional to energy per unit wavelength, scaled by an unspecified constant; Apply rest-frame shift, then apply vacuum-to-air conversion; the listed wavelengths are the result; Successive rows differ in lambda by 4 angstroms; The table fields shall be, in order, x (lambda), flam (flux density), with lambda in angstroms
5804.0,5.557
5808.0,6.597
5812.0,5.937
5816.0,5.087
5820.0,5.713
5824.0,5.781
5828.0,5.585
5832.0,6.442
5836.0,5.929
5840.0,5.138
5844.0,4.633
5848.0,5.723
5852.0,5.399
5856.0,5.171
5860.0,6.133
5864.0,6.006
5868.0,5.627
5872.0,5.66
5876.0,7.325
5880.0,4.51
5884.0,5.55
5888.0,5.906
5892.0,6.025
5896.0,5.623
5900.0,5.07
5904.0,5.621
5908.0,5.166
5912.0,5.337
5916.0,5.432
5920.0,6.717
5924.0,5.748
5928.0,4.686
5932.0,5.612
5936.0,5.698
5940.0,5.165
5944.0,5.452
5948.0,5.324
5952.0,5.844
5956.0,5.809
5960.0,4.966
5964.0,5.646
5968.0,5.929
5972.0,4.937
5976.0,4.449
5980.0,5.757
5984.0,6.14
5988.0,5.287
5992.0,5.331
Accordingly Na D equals 1.4 angstroms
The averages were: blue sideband 5.97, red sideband 5.39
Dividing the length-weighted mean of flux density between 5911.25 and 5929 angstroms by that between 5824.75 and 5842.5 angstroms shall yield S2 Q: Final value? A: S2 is 0.98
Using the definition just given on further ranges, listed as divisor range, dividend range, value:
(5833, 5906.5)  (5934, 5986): 0.97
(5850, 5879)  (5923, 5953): 0.93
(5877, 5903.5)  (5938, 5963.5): 0.98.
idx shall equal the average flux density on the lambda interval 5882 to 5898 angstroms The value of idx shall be 5.78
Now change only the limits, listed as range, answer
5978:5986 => 5.95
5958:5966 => 5.31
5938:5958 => 5.52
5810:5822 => 5.58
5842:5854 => 5.25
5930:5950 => 5.45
